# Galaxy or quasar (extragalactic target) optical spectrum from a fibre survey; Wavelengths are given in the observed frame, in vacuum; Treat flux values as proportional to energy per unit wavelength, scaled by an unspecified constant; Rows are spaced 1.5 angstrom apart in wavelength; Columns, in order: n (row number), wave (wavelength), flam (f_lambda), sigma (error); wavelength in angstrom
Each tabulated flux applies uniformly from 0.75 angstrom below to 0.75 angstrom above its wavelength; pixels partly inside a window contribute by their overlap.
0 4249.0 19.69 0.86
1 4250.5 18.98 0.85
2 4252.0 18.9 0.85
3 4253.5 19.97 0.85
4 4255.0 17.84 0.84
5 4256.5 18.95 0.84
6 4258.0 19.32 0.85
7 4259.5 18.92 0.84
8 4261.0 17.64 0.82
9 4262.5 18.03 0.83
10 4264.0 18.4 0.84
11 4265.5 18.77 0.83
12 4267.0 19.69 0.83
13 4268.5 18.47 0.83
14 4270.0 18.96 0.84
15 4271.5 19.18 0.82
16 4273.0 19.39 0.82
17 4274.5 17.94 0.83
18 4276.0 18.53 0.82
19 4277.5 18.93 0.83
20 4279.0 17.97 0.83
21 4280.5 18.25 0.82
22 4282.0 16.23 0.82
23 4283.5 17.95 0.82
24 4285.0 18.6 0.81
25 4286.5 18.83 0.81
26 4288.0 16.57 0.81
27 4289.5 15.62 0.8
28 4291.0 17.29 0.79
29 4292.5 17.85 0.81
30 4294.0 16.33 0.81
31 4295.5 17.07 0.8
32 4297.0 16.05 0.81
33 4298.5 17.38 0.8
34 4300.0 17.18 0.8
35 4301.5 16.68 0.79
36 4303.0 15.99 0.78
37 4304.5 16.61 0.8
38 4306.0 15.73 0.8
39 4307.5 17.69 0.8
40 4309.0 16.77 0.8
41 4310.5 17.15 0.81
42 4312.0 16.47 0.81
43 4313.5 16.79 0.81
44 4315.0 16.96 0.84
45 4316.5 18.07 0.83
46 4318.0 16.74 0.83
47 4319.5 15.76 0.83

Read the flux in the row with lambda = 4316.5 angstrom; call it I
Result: 18.07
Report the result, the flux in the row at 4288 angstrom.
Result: 16.57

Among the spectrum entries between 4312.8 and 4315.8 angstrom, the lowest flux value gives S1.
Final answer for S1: 16.79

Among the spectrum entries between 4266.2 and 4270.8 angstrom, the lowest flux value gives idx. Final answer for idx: 18.47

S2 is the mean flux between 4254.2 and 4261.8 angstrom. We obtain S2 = 18.5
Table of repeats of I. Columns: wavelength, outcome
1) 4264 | 18.4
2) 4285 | 18.6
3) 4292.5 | 17.85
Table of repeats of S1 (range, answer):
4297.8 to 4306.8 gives 15.73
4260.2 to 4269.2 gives 17.64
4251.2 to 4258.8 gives 17.84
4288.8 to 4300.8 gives 15.62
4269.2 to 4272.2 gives 18.96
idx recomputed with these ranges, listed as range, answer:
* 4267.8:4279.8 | 17.94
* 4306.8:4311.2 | 16.77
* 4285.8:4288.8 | 16.57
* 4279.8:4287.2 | 16.23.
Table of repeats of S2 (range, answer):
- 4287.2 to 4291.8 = 16.5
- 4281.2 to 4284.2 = 17.1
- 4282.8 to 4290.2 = 17.5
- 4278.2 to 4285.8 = 17.8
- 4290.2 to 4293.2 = 17.5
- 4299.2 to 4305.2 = 16.6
